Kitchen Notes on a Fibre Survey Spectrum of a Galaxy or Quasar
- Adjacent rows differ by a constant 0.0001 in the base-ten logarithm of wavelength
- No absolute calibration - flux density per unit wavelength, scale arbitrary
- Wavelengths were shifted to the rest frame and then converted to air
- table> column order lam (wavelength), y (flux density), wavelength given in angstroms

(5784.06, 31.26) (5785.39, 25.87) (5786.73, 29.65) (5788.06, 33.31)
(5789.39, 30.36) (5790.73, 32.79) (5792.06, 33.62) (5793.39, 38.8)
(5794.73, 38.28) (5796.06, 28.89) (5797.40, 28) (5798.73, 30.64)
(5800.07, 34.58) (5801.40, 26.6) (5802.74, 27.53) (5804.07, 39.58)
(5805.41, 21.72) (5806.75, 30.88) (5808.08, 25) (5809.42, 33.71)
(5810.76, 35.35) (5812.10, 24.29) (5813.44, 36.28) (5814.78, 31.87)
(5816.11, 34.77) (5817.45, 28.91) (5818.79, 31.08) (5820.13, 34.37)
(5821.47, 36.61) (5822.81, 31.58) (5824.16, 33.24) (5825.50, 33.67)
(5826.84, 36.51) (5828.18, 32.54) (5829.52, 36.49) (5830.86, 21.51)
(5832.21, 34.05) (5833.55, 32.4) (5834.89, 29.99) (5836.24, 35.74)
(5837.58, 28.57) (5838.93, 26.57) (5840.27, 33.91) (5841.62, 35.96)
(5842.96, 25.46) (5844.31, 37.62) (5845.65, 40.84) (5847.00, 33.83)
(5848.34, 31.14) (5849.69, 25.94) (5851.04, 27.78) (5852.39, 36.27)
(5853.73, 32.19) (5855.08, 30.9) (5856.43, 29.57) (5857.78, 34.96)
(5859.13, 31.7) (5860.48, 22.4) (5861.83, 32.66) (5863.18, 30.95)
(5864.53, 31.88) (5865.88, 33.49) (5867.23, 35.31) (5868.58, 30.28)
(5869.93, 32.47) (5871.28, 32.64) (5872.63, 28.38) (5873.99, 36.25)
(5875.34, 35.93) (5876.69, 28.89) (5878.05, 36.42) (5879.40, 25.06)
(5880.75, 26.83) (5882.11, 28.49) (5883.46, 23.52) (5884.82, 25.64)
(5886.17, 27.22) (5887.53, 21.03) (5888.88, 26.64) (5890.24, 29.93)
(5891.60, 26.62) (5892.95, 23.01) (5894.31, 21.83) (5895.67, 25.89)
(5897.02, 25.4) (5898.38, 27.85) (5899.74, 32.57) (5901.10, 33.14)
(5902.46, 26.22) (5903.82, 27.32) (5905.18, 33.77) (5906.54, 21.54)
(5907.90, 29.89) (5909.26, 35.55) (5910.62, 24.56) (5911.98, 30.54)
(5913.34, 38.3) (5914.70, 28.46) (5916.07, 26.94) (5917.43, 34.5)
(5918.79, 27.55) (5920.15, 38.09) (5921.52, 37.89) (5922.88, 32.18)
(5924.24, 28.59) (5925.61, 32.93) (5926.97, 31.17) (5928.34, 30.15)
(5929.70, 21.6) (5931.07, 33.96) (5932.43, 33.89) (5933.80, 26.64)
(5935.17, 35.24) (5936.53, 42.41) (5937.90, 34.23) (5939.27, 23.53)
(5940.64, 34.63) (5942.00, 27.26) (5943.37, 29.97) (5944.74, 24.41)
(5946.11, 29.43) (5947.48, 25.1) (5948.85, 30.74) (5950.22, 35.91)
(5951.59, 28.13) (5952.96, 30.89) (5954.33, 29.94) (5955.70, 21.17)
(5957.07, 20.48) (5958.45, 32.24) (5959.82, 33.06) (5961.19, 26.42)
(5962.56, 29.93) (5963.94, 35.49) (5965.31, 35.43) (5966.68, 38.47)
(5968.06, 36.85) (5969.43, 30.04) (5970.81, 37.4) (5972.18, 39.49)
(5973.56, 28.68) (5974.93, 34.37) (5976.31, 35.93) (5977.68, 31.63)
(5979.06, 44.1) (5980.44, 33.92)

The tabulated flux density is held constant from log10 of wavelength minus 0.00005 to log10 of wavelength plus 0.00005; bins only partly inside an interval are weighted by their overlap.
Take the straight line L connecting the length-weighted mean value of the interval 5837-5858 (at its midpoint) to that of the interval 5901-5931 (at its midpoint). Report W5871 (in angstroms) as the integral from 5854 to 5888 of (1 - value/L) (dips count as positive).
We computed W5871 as 1.4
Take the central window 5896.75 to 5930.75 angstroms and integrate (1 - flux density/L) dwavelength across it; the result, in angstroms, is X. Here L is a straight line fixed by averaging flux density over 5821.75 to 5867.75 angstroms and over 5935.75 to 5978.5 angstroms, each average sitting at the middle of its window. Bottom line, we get 1.4 angstroms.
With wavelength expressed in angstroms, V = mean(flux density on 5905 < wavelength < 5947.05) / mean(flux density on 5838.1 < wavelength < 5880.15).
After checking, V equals 0.97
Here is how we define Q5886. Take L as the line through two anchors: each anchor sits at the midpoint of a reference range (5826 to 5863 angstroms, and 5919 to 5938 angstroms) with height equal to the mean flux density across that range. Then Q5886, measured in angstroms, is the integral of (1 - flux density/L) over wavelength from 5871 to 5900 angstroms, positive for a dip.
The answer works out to 3.9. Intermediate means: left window 31.8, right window 32.6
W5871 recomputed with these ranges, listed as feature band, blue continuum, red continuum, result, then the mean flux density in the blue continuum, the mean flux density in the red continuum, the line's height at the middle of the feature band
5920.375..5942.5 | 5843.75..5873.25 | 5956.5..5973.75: 0.5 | 32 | 32.8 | 32.5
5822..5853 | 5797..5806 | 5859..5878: -1.3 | 29.9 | 31.8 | 30.9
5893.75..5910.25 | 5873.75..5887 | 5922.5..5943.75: 0.9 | 29.1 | 31.2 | 29.9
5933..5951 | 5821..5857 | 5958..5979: 1.6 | 32.2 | 34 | 33.7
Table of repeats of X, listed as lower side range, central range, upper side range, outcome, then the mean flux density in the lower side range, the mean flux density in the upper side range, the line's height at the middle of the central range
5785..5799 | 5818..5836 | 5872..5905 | -1.3 angstroms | 32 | 28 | 30.5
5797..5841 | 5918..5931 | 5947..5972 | 0.0 angstroms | 31.5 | 31.2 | 31.3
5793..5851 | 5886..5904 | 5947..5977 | 2.9 angstroms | 31.9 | 31.7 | 31.8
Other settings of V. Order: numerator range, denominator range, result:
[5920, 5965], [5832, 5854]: 0.95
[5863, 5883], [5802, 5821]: 1.01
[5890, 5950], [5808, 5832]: 0.93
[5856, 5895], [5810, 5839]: 0.91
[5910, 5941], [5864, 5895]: 1.09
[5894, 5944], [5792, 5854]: 0.95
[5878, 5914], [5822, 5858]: 0.86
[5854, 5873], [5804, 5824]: 0.99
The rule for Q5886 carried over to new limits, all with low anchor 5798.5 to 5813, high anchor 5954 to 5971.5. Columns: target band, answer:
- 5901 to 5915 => 0.5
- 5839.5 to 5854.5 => -1.2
